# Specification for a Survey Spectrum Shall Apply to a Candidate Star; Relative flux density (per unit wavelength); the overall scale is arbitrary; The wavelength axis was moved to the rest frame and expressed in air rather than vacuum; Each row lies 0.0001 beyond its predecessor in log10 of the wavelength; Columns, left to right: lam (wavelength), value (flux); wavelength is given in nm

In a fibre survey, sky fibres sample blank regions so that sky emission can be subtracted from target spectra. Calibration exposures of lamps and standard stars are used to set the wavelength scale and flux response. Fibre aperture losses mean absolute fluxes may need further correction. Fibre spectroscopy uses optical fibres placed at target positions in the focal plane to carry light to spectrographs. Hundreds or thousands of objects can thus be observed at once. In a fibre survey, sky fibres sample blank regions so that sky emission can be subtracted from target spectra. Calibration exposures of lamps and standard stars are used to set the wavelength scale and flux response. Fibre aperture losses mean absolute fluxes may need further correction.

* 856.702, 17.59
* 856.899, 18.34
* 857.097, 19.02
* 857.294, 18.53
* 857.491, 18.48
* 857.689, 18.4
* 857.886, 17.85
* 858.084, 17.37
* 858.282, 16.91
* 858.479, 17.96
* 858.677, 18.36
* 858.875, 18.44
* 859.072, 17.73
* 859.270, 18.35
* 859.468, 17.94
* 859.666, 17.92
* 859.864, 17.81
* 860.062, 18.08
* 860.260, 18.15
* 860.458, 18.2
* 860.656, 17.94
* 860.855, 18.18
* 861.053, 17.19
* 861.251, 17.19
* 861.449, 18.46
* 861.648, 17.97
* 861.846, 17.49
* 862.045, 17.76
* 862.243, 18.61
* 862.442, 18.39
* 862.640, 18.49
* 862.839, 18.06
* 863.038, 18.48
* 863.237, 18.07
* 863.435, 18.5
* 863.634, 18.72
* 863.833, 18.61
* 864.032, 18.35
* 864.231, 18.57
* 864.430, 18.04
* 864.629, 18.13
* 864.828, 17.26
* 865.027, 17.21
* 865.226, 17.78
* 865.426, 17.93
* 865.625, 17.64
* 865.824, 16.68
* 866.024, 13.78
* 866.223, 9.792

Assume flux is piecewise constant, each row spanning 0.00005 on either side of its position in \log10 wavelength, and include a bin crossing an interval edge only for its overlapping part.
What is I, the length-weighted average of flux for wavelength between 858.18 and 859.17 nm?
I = 17.9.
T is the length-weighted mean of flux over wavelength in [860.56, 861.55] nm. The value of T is 17.8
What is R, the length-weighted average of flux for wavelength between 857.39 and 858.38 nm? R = 17.8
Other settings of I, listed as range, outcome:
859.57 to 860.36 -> 18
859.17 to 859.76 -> 18.1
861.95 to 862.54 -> 18.3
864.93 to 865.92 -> 17.5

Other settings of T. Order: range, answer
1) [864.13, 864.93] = 18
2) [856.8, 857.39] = 18.6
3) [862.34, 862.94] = 18.3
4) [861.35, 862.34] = 18.1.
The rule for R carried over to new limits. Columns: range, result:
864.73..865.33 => 17.4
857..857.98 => 18.5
